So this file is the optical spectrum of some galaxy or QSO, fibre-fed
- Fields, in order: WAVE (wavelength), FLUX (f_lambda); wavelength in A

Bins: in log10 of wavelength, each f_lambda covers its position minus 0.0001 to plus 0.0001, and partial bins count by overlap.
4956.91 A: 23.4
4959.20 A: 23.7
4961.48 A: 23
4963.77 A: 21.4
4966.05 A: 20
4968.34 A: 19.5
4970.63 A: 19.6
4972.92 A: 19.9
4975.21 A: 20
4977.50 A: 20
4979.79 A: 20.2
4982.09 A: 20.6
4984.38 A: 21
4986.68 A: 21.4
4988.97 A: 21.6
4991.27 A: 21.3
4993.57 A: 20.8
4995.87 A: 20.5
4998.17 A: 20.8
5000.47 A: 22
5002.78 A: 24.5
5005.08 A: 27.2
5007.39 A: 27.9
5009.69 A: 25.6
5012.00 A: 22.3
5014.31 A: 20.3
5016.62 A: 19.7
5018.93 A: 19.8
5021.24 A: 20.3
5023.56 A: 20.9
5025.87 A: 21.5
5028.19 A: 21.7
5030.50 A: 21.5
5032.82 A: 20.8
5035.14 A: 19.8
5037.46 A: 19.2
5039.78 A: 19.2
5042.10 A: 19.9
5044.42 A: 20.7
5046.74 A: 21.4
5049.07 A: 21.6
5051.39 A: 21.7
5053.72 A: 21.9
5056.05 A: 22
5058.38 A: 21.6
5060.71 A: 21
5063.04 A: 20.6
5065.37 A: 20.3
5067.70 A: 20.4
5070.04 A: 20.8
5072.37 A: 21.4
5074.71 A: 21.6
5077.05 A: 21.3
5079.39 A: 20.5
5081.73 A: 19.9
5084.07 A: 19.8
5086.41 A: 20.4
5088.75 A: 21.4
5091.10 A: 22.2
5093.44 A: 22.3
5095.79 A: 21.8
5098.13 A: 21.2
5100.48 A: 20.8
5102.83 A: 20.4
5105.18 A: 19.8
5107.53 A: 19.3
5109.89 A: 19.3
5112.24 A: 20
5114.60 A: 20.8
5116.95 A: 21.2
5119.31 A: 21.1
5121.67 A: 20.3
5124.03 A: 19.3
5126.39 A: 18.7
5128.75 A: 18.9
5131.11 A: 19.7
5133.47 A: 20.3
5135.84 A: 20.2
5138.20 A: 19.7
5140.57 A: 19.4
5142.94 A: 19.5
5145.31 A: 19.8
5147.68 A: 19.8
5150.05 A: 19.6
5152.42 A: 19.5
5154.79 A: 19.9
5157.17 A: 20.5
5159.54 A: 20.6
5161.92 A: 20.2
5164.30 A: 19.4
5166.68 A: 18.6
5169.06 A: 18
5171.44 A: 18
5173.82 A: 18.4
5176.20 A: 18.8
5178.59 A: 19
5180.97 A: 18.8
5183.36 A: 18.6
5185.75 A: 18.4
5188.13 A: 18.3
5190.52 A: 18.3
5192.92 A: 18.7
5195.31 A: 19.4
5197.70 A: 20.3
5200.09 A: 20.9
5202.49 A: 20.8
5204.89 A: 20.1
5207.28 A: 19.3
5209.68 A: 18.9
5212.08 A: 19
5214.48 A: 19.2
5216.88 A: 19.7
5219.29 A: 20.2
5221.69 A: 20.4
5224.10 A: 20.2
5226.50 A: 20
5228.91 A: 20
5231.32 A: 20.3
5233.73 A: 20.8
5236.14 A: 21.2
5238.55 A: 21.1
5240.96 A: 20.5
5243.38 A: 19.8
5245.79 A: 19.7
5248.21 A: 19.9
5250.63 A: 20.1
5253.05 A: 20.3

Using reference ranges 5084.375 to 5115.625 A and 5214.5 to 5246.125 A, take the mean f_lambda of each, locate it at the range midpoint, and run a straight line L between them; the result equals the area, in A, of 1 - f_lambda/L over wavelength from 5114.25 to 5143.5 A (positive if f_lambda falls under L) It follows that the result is 1.0 A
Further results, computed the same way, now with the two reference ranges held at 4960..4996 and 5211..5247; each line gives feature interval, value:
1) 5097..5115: 0.2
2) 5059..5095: -0.8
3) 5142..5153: 0.4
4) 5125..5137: 0.5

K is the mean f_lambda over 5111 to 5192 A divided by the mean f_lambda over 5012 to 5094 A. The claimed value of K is 0.93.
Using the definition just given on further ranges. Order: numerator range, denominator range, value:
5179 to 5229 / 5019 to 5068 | 0.93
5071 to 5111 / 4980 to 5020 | 0.94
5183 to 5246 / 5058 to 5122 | 0.95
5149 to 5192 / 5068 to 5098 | 0.90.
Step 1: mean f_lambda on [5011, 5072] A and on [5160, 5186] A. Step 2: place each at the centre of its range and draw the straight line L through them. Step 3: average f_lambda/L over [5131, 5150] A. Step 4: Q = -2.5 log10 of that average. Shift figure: -0.03 mag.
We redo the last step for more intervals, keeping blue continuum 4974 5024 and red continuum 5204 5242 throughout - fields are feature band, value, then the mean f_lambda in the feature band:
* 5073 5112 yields 0.017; 20.7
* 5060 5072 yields 0.031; 20.7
